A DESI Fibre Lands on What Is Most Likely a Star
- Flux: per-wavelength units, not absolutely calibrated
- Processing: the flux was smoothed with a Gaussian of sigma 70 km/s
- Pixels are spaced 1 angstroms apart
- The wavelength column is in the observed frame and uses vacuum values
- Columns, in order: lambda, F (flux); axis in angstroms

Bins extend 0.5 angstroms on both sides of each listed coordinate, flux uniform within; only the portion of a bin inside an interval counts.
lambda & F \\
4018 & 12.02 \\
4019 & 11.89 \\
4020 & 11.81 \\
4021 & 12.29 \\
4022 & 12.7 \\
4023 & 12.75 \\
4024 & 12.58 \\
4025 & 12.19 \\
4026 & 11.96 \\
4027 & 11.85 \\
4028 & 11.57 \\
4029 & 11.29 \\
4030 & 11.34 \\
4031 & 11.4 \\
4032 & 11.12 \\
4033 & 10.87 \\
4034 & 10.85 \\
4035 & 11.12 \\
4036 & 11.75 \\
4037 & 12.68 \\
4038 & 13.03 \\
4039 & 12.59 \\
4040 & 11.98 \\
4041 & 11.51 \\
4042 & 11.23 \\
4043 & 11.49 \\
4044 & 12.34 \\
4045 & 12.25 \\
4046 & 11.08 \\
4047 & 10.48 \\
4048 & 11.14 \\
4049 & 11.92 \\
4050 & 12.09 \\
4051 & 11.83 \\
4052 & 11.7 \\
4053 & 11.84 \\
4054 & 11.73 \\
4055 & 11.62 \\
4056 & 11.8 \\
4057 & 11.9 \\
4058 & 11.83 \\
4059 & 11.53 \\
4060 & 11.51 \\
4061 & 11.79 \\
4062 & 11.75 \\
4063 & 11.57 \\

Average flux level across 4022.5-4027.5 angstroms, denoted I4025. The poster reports 12.3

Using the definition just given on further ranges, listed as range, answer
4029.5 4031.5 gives 11.4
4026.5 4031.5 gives 11.5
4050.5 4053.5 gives 11.8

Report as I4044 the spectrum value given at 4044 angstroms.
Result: 12.34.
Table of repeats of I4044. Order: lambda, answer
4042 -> 11.23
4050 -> 12.09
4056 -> 11.8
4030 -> 11.34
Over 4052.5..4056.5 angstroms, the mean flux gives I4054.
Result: 11.7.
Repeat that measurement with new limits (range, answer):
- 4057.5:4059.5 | 11.7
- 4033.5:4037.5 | 11.6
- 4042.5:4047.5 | 11.5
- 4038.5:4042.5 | 11.8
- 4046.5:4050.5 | 11.4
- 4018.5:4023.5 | 12.3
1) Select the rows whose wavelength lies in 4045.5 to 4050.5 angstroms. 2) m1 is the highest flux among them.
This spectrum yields 12.09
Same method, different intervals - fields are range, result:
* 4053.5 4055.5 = 11.73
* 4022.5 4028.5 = 12.75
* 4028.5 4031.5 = 11.4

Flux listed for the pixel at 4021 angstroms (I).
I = 12.29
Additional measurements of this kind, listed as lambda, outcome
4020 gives 11.81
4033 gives 10.87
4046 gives 11.08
